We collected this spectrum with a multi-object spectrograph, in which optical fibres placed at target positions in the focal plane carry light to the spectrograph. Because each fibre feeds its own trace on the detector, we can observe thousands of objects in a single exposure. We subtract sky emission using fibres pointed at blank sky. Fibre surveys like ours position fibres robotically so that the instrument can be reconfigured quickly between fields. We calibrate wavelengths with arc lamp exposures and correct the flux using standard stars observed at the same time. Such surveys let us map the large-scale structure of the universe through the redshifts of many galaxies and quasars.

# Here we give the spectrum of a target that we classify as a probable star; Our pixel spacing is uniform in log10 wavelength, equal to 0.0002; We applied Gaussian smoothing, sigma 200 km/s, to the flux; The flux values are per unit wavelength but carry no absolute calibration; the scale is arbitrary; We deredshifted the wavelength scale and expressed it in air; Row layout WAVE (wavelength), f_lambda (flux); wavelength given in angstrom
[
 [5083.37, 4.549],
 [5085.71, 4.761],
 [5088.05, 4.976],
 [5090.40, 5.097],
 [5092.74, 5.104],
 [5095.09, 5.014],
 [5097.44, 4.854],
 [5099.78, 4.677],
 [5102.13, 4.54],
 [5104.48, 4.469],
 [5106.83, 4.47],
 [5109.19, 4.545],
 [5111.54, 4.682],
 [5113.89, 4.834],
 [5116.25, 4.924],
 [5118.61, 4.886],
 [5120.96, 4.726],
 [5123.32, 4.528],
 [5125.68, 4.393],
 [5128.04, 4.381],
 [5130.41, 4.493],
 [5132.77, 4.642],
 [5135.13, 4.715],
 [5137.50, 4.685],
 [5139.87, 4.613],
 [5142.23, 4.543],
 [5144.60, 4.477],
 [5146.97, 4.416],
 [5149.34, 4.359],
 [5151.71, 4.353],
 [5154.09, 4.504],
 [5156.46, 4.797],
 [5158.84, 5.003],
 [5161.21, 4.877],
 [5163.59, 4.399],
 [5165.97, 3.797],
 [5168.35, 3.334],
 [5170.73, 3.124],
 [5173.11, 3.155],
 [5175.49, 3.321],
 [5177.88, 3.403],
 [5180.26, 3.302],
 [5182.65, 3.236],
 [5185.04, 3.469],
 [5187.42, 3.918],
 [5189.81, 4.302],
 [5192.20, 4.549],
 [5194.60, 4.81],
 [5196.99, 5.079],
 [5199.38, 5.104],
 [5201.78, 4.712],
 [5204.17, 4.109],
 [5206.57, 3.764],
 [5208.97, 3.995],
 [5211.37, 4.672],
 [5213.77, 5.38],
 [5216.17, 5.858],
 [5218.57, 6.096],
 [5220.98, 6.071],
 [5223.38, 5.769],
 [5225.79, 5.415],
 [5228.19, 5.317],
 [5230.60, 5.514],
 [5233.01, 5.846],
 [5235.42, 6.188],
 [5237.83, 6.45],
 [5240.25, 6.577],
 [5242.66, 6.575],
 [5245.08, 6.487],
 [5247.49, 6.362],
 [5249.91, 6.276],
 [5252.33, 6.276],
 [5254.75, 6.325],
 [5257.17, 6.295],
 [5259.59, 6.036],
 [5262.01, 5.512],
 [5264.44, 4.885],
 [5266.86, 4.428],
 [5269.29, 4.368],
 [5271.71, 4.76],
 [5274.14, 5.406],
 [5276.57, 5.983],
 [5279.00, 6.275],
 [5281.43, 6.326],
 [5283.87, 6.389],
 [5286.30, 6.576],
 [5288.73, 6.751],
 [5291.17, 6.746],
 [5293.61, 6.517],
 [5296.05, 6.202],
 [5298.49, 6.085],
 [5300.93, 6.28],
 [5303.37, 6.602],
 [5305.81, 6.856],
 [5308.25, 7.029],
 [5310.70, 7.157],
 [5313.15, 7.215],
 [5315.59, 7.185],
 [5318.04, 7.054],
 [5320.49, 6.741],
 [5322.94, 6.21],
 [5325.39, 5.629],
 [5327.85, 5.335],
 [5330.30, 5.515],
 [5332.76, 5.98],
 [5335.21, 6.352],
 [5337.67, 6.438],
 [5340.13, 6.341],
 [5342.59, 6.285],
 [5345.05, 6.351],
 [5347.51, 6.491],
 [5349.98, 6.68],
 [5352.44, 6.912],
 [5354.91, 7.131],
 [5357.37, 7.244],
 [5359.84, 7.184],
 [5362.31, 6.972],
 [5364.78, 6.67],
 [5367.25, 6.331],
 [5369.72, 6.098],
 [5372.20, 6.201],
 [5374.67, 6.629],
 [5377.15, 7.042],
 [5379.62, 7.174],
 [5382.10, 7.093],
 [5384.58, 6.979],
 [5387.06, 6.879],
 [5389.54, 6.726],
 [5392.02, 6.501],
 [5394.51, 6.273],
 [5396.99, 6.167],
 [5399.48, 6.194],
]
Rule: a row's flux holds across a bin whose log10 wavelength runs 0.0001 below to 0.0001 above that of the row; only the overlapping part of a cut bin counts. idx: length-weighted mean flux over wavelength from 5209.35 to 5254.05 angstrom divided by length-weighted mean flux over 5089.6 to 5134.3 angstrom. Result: 1.26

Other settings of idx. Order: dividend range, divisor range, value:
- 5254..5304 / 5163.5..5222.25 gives 1.39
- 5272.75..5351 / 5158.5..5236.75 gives 1.40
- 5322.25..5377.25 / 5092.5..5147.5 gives 1.38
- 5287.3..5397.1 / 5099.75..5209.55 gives 1.52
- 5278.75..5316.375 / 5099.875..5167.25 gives 1.45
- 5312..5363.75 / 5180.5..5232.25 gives 1.36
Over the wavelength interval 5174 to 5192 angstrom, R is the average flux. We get 3.61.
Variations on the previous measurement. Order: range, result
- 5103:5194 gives 4.28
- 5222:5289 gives 5.9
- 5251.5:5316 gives 6.15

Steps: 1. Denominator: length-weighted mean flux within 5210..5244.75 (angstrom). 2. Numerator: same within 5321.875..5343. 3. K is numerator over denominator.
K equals 1.03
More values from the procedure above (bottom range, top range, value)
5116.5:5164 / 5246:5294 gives 1.29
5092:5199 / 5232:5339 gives 1.42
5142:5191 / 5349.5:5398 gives 1.69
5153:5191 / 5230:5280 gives 1.51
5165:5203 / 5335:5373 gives 1.69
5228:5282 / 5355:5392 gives 1.16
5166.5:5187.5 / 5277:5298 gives 1.92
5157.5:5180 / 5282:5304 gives 1.69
